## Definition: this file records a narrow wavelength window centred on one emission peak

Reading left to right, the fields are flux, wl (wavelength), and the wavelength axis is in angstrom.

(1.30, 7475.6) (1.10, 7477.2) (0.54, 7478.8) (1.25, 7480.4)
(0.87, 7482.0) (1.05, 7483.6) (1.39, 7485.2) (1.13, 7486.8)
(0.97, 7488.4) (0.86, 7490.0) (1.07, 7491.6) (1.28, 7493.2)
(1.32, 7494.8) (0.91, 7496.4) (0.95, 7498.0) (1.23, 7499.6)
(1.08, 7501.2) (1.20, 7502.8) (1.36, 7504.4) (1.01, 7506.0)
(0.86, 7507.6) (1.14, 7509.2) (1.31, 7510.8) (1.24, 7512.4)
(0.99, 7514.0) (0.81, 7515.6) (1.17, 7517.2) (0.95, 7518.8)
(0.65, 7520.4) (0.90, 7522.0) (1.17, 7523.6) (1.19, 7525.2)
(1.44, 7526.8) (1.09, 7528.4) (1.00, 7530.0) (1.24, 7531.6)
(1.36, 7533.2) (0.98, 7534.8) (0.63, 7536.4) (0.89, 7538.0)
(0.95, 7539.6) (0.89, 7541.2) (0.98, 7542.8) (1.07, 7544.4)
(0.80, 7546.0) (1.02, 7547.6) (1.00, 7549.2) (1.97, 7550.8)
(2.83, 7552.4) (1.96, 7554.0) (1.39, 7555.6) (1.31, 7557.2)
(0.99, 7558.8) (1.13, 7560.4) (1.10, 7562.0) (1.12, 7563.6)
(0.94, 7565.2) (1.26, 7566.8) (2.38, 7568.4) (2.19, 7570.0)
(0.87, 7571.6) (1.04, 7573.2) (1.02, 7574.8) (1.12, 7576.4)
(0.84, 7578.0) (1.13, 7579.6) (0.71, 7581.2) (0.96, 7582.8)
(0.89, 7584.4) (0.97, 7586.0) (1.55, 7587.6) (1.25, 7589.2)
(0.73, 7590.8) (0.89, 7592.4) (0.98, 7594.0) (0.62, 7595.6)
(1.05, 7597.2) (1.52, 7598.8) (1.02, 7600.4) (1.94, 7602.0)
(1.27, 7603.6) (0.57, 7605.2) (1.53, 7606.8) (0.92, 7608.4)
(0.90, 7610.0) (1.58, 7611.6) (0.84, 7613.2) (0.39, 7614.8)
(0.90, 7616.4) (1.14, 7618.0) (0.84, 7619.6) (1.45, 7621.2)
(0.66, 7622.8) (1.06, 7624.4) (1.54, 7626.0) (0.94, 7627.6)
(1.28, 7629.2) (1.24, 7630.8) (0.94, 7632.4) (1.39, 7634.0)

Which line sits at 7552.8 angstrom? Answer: [S II] 6716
